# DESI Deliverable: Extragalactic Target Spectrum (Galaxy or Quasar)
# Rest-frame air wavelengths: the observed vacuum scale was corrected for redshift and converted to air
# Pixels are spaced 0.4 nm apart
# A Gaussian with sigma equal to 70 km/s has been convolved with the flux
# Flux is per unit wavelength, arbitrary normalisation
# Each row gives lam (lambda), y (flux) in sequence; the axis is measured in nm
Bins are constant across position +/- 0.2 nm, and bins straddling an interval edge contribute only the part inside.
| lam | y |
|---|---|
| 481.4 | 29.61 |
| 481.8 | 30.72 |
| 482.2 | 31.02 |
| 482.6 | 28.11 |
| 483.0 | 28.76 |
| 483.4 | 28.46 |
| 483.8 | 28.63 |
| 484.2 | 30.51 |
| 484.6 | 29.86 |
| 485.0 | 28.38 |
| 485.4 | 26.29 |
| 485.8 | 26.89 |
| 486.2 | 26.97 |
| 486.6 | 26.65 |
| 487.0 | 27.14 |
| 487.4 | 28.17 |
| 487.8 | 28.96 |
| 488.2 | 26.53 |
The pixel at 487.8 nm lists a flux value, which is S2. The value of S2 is 28.96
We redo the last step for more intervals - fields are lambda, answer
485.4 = 26.29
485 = 28.38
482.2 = 31.02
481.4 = 29.61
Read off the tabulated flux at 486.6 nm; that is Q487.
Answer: 26.65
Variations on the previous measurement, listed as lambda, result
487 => 27.14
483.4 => 28.46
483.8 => 28.63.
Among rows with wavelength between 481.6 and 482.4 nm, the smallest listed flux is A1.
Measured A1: 30.72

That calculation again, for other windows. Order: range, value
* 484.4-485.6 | 26.29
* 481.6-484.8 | 28.11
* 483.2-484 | 28.46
